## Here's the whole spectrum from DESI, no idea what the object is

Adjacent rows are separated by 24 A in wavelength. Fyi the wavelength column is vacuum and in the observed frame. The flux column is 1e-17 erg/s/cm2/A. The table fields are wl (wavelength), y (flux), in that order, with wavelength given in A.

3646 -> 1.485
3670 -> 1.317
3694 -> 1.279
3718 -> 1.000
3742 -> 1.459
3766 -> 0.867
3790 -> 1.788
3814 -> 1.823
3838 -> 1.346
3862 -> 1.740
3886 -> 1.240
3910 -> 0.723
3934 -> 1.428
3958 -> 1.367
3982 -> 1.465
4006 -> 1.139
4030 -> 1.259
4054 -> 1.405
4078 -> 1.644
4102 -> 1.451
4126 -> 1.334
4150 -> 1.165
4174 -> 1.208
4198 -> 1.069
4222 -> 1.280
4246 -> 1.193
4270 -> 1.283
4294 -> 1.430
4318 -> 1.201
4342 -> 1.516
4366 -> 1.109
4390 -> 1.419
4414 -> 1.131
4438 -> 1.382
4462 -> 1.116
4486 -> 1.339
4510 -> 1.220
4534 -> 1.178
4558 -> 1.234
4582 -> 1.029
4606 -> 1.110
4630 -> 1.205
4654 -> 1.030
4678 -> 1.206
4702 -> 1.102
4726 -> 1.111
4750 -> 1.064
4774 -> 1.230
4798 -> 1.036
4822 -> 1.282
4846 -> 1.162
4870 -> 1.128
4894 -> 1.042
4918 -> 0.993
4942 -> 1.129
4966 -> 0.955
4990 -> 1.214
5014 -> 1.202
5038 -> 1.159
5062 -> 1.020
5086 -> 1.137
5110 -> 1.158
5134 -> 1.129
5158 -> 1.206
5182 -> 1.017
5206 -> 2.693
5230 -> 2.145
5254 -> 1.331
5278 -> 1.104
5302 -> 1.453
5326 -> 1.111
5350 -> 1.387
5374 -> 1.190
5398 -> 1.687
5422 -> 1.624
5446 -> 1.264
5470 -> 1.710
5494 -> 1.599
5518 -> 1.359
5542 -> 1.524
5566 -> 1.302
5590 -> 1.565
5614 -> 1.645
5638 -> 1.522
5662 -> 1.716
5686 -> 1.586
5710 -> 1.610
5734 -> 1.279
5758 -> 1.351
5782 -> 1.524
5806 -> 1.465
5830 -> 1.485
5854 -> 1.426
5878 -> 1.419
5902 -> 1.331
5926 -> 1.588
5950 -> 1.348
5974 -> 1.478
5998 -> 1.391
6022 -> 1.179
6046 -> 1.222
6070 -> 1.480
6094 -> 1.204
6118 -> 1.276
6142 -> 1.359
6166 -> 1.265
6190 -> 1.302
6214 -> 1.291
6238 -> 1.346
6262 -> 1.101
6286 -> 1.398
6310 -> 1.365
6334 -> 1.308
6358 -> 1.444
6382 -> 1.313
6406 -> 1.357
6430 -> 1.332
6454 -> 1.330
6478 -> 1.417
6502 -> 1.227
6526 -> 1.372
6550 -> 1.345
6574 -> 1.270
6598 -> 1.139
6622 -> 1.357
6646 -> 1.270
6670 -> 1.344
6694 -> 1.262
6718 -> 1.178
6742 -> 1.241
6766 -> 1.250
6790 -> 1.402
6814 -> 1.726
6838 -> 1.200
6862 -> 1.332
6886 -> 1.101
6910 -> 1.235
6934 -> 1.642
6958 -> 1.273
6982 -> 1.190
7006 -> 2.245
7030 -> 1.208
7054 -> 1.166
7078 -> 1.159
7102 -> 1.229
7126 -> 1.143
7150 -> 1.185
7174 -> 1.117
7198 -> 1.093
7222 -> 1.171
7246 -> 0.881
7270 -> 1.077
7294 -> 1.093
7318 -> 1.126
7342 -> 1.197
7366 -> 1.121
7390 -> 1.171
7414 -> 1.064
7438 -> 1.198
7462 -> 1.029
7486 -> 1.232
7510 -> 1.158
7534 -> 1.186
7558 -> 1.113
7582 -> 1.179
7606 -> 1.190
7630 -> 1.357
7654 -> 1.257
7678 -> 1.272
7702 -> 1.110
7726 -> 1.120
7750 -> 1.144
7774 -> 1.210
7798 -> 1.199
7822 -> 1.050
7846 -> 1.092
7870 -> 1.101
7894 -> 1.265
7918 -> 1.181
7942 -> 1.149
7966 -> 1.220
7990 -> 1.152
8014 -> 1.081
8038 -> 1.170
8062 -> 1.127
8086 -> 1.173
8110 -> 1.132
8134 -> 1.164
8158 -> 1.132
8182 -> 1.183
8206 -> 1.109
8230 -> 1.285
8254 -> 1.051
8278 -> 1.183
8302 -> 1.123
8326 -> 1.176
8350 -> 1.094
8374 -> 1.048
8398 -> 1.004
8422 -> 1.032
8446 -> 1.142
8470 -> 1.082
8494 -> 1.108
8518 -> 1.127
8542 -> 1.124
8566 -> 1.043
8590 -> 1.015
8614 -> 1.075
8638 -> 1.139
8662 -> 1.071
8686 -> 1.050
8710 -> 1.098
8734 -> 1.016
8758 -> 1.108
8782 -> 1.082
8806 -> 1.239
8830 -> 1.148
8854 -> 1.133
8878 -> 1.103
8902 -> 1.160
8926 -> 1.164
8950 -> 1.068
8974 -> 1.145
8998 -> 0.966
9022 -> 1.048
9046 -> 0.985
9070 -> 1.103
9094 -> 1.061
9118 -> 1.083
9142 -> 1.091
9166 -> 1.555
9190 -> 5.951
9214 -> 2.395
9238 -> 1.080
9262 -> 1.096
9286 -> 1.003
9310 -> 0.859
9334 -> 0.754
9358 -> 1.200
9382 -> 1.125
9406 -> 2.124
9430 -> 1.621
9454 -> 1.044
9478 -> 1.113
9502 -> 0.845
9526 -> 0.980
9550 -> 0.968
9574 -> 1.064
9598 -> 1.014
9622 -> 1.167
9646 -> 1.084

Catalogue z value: 0.40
